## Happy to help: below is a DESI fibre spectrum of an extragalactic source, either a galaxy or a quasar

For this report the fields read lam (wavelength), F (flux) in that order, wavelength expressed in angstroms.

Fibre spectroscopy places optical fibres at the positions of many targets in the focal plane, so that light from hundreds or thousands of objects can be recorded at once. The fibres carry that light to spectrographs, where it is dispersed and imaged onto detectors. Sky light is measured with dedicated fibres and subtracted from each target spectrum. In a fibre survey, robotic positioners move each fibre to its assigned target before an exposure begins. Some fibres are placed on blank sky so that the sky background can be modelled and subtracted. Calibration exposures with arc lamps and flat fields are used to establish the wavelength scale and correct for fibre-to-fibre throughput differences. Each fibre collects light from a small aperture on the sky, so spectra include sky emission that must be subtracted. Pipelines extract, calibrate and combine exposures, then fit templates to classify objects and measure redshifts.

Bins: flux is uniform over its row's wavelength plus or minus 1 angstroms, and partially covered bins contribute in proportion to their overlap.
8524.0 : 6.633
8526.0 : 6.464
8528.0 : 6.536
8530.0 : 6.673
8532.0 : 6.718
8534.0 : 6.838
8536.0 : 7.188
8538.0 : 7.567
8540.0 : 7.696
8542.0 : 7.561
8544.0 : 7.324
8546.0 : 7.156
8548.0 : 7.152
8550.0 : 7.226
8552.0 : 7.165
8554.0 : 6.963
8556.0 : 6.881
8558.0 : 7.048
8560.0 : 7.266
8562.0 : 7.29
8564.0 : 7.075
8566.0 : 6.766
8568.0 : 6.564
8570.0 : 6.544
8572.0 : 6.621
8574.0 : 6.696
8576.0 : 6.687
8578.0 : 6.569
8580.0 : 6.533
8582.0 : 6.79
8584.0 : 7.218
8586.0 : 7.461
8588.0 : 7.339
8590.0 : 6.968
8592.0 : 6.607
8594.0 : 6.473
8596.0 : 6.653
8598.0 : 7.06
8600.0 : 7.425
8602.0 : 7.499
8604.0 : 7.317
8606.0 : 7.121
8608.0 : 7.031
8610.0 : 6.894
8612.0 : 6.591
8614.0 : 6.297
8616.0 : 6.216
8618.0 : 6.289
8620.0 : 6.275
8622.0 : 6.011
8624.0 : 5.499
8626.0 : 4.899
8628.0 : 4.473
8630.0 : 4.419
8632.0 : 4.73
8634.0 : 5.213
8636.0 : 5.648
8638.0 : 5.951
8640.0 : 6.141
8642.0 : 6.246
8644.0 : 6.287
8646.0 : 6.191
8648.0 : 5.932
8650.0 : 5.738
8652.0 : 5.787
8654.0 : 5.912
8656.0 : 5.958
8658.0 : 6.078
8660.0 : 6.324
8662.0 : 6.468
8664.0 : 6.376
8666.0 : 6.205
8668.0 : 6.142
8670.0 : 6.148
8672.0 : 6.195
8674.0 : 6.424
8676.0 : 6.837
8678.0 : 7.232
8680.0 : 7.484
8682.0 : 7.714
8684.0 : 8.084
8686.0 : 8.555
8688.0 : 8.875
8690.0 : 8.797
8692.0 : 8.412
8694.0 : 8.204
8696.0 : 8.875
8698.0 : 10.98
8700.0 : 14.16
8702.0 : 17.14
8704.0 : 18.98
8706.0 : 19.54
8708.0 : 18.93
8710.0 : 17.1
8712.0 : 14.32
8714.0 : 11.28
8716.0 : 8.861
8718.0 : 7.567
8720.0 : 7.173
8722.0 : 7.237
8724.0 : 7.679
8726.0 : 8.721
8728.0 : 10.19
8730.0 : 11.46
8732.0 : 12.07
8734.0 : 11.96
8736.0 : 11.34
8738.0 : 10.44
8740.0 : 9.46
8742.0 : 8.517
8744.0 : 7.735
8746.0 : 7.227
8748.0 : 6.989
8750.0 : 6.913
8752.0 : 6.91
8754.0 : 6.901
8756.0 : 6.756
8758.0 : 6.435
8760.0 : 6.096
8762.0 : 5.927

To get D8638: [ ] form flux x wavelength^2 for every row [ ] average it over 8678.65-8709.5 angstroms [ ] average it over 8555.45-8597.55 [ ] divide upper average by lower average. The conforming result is 1.8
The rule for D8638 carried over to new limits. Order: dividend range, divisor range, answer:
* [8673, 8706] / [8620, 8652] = 1.83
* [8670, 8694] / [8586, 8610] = 1.11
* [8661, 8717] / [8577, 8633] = 1.61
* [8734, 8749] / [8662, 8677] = 1.45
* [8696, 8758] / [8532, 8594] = 1.59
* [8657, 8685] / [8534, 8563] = 0.95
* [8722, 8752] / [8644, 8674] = 1.53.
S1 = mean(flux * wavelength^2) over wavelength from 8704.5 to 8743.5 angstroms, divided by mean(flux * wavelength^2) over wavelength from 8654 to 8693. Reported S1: 1.62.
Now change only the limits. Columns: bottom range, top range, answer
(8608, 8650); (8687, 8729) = 2.02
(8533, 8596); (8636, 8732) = 1.30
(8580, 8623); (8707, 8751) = 1.53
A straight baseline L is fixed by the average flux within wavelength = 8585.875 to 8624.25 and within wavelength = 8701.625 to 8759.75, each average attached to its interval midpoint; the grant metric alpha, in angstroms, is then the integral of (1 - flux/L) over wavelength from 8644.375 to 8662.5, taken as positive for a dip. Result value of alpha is 4.7 angstroms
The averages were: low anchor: 6.76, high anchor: 10.4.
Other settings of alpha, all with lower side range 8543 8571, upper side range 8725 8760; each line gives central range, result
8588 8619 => 2.5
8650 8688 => 6.5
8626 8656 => 8.5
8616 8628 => 3.0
